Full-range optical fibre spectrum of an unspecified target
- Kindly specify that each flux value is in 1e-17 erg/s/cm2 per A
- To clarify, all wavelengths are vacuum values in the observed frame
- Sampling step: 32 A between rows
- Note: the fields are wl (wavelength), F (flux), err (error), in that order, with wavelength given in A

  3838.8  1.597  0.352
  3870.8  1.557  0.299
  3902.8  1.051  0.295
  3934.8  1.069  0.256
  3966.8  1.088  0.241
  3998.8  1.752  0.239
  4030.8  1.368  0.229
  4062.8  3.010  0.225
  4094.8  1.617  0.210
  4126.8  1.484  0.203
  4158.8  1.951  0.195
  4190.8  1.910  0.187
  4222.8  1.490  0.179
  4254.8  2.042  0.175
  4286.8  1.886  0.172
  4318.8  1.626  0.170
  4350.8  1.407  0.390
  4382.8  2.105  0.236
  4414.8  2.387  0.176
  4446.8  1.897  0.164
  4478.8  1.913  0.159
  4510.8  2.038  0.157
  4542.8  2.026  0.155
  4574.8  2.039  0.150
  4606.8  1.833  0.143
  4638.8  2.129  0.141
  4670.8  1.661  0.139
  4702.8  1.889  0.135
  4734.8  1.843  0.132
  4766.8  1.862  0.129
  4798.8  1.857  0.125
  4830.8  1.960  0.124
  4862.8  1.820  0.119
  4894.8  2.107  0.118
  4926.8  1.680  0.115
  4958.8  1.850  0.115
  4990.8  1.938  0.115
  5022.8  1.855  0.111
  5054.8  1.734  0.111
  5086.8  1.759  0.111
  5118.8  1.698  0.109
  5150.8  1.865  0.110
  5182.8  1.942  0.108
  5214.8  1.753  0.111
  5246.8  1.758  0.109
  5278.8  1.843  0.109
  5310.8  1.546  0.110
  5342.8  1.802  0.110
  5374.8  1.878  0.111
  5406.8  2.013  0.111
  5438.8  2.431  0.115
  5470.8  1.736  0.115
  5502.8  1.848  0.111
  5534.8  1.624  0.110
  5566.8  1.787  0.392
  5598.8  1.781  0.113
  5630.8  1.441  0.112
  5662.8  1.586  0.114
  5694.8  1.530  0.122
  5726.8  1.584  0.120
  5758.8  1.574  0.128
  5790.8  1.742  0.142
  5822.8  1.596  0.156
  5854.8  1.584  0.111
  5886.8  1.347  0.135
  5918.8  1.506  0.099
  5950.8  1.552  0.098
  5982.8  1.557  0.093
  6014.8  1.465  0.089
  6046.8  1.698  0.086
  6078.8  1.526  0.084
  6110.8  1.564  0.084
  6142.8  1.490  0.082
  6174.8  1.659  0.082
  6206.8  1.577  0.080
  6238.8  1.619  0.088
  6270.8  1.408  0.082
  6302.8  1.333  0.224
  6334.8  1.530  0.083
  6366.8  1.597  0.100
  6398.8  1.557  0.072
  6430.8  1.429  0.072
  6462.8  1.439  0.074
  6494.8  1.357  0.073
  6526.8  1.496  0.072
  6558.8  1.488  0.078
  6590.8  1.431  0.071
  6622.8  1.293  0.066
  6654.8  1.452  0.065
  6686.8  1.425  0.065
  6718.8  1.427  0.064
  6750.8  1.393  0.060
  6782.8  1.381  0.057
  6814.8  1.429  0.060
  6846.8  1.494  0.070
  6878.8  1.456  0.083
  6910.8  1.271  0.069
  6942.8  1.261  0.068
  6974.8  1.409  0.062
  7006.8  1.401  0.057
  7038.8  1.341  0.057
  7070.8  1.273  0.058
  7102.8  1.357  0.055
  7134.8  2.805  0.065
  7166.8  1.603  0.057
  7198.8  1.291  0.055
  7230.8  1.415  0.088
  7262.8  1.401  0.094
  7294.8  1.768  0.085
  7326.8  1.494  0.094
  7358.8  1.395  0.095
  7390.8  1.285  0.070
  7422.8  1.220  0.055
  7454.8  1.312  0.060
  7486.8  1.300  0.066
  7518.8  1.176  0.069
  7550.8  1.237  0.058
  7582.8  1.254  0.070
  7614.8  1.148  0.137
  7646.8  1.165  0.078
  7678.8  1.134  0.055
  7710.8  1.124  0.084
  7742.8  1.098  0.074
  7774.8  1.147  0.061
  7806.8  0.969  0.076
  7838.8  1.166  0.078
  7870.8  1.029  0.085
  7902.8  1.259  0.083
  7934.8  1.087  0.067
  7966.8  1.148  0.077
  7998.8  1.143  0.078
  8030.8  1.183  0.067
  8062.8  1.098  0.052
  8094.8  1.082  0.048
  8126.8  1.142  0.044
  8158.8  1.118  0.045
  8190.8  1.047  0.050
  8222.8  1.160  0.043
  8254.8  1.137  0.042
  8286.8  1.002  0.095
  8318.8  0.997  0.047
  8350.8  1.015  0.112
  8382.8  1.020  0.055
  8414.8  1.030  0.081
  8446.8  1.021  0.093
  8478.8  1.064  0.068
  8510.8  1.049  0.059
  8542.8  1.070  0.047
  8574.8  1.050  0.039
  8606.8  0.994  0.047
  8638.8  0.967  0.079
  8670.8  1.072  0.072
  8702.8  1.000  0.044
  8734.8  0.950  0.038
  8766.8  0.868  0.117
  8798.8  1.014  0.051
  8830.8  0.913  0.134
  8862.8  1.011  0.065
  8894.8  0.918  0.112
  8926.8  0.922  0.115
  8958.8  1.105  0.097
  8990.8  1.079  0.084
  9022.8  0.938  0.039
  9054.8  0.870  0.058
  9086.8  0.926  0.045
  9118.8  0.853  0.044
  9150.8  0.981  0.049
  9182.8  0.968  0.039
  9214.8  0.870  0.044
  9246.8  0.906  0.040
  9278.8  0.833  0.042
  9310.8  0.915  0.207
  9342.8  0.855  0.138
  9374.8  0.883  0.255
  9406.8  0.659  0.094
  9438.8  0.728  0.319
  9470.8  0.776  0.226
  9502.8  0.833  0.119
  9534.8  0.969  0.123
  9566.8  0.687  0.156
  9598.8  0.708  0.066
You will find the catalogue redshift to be 0.09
